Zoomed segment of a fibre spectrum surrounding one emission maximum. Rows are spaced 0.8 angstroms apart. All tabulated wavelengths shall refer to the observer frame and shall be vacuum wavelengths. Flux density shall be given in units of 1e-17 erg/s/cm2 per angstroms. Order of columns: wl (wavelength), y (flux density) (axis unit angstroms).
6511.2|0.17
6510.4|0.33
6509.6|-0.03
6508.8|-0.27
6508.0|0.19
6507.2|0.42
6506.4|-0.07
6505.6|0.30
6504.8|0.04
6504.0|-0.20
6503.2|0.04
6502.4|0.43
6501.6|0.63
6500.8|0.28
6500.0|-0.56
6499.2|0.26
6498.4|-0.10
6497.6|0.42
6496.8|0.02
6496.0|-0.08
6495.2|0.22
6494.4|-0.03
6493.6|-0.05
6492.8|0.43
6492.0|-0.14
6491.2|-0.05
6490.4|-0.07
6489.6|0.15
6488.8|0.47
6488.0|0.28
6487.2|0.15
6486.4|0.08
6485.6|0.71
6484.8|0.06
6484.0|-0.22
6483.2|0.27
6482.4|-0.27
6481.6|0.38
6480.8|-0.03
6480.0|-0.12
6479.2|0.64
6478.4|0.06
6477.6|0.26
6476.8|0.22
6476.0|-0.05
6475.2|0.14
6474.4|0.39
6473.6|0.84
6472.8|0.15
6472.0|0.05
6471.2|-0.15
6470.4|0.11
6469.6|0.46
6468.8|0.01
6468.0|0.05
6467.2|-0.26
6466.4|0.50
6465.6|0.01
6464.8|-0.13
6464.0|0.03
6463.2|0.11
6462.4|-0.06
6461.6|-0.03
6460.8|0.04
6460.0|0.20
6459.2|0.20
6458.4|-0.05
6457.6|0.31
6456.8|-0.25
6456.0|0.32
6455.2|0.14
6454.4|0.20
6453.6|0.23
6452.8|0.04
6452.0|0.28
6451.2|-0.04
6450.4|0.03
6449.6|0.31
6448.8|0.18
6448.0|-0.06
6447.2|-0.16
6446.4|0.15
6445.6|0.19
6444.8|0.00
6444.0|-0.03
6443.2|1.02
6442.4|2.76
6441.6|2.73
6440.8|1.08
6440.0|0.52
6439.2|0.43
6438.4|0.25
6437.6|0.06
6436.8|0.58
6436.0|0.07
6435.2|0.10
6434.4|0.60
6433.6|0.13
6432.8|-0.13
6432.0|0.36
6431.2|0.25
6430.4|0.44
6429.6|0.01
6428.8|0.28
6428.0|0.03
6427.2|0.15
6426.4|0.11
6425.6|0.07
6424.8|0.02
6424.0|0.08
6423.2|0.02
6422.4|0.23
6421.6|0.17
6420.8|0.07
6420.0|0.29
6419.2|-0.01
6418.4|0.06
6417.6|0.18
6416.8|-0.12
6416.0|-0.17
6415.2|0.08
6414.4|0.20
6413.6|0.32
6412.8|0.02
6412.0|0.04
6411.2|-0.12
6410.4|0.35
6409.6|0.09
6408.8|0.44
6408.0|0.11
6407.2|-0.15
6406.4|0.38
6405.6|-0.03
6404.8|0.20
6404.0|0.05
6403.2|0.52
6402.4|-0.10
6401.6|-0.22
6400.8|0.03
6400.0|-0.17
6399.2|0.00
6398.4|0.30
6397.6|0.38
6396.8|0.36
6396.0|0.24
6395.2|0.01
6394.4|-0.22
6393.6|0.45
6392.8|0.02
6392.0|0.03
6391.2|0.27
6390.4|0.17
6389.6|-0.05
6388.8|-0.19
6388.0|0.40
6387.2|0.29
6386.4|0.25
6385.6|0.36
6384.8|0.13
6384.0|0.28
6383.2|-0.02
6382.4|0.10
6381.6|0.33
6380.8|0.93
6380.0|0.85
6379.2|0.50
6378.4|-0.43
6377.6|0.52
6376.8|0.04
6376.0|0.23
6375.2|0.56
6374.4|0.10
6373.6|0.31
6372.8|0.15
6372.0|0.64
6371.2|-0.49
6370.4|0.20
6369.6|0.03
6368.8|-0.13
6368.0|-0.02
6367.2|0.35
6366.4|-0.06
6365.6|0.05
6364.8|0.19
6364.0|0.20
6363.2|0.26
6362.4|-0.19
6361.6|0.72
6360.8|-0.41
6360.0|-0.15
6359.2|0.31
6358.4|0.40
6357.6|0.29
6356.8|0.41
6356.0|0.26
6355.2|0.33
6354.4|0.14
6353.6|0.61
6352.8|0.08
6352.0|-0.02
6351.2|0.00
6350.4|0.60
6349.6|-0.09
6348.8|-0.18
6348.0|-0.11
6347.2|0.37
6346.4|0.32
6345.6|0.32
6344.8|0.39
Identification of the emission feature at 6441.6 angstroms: [O III]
